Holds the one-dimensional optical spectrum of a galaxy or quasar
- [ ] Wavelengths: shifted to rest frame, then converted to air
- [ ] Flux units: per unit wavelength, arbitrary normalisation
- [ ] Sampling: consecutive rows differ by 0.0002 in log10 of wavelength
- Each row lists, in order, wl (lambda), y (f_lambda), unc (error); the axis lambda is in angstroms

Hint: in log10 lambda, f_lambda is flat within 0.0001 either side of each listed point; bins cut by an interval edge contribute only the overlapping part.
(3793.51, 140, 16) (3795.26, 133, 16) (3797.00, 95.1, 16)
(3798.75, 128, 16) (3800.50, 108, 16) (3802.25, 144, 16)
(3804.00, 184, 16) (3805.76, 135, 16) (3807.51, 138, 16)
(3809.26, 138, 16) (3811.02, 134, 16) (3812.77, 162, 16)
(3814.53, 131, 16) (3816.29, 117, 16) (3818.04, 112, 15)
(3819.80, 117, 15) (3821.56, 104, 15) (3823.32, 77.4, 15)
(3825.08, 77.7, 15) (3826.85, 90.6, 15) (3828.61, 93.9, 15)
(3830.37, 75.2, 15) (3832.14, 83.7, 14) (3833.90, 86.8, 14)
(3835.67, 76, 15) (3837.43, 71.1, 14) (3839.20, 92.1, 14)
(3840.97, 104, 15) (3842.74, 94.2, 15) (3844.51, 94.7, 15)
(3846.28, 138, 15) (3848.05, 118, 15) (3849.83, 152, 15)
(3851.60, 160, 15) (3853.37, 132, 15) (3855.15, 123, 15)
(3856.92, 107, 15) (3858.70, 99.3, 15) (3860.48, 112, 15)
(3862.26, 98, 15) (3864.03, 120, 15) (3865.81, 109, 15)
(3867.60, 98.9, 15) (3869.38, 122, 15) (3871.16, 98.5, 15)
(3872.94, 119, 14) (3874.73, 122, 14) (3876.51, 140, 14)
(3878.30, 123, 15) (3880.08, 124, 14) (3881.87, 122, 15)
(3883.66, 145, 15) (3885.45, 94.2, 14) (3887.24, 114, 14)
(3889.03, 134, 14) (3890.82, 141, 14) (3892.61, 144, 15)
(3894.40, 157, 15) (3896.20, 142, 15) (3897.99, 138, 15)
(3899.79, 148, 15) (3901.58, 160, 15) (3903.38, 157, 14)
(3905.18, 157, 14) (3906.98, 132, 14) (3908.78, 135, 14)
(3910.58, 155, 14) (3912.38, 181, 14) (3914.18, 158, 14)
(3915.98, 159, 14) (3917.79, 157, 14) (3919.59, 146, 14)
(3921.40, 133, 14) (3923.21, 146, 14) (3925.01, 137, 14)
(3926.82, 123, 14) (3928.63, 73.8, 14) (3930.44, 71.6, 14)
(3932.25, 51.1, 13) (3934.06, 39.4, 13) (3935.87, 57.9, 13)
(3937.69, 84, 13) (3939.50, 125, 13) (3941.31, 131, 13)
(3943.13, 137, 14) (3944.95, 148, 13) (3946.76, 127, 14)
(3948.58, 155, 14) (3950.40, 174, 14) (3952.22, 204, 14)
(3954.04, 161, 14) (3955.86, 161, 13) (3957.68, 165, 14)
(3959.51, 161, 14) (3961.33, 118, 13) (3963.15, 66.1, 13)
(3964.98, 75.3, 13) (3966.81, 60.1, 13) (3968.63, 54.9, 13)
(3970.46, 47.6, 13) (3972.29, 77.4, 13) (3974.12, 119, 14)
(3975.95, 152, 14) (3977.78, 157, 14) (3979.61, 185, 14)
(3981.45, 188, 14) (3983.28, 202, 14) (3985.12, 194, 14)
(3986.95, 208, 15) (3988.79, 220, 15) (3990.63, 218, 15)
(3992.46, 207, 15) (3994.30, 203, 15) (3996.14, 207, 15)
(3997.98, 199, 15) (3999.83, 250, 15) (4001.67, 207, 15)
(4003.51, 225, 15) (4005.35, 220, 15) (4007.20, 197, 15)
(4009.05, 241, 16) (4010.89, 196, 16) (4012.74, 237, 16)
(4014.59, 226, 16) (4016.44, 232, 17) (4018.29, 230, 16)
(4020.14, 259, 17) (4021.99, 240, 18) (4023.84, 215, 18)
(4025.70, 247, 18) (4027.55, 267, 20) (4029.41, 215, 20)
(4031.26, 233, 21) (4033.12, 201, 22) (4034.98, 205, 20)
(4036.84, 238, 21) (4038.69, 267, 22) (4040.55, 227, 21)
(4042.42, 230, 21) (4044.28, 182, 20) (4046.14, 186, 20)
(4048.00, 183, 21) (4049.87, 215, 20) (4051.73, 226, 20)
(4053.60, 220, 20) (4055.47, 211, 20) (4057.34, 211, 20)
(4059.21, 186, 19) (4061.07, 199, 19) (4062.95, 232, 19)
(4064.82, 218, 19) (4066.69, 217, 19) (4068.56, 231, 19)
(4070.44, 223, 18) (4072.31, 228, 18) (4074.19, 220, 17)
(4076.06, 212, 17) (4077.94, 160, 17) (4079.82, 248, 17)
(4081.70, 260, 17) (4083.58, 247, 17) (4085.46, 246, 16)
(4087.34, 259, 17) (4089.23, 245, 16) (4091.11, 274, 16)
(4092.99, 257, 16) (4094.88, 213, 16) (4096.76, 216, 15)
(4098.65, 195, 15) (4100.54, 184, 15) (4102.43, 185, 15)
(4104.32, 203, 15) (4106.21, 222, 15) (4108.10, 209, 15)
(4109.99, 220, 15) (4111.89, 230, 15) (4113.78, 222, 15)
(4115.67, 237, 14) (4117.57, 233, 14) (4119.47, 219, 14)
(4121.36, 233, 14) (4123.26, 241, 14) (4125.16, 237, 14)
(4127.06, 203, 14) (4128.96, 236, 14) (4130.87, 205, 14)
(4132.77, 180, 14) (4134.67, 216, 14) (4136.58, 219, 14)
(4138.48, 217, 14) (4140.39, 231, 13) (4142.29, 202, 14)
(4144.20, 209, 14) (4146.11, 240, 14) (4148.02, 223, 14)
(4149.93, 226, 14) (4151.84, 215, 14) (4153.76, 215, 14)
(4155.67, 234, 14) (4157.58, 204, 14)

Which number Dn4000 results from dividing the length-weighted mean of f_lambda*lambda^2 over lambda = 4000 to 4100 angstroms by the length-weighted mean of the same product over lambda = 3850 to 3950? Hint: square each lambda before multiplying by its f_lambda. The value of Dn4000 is 1.91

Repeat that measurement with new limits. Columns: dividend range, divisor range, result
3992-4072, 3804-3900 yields 2.06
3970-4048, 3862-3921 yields 1.62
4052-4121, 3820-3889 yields 2.30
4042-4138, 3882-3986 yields 1.80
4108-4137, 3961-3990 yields 1.77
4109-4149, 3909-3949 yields 2.00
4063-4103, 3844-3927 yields 1.88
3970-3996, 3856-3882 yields 1.61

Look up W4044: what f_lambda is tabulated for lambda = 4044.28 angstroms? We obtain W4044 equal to 182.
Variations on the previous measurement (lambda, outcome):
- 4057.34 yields 211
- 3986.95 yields 208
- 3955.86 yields 161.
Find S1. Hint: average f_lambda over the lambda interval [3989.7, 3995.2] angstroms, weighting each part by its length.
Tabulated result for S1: 210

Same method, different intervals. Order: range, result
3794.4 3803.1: 122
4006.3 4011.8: 212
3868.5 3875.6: 115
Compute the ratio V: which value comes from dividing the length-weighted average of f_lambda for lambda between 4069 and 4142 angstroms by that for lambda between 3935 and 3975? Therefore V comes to 1.9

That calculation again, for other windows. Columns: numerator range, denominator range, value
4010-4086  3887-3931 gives 1.58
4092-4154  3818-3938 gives 1.86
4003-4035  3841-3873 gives 1.96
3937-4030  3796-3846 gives 1.61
